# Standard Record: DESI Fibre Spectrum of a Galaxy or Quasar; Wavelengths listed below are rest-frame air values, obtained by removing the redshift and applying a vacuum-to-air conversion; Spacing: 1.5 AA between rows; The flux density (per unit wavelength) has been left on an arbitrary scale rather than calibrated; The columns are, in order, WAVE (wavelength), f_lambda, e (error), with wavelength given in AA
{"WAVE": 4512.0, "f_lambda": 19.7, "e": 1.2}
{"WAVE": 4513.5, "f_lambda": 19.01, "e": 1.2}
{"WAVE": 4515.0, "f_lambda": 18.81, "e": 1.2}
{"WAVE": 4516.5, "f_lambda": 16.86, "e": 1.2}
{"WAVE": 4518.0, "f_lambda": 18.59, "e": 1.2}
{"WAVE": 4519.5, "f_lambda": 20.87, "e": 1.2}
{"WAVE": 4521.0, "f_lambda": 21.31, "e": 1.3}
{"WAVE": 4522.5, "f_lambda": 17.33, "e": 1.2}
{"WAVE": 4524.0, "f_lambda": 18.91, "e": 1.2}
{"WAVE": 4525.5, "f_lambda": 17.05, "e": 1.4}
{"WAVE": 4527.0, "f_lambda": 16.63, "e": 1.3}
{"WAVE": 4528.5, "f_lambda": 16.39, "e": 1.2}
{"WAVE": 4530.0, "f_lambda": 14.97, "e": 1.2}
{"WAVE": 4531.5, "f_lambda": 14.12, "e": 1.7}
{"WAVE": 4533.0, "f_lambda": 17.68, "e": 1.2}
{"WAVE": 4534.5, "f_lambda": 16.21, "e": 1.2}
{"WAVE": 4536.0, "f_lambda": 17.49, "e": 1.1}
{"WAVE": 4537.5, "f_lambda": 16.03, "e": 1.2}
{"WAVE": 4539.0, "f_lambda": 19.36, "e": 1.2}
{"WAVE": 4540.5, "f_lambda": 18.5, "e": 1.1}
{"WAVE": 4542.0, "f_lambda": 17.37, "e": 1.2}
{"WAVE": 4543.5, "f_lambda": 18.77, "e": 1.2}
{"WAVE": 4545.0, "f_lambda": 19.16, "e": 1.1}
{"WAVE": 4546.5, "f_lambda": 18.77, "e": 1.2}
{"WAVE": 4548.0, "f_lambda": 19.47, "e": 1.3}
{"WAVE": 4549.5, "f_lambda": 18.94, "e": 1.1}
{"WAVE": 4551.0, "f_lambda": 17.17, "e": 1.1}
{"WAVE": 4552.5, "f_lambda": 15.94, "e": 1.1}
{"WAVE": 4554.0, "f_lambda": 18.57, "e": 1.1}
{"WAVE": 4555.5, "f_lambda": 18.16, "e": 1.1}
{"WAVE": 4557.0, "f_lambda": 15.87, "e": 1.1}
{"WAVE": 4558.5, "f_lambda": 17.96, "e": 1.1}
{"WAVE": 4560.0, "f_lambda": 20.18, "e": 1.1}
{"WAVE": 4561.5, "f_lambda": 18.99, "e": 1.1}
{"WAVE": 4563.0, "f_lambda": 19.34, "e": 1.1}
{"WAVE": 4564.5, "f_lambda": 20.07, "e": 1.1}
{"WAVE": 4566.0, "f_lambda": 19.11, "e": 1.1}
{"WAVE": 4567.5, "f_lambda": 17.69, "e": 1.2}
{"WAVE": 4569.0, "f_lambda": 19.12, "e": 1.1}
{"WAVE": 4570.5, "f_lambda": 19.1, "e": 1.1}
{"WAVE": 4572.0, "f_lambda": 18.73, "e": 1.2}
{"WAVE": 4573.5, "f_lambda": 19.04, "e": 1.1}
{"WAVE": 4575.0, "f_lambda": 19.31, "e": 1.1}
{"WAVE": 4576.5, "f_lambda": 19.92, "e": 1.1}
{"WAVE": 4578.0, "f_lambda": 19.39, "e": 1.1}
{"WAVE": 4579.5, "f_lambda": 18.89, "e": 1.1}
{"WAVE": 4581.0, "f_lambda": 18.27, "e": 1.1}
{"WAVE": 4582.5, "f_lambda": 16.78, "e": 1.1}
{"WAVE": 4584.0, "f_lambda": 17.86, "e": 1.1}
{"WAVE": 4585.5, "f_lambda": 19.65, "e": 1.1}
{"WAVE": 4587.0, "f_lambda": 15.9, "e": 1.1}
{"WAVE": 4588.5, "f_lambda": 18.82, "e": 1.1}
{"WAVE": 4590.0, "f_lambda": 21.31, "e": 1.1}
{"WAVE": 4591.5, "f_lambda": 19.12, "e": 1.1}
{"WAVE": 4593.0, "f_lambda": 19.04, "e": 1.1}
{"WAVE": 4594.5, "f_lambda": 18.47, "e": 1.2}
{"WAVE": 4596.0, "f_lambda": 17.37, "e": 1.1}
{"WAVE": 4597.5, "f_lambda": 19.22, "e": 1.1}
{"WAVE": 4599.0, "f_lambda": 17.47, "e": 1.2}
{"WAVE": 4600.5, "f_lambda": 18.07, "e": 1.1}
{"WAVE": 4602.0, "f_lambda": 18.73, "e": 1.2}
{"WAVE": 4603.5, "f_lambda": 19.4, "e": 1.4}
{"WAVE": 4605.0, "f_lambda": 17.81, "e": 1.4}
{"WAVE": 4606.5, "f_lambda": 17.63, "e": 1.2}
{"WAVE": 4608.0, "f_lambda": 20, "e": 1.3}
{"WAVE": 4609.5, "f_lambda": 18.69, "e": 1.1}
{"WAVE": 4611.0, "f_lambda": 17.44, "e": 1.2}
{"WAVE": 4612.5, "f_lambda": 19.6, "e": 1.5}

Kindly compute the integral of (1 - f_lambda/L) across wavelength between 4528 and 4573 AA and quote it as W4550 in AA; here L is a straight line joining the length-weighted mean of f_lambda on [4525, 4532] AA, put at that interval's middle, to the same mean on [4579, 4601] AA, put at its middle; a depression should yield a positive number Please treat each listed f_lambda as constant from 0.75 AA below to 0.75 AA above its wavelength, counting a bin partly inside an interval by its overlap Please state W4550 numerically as -3.3 AA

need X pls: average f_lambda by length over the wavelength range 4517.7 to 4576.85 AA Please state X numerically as 18.2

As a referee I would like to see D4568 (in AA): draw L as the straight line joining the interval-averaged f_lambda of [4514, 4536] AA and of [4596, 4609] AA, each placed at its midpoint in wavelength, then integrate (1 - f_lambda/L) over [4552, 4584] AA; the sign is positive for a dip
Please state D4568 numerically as -0.93 AA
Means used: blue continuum 17.6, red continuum 18.5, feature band 18.6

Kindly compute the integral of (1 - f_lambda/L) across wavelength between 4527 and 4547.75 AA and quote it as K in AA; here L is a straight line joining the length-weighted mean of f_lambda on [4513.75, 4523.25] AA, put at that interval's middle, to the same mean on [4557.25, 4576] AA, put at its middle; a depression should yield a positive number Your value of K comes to 1.8 AA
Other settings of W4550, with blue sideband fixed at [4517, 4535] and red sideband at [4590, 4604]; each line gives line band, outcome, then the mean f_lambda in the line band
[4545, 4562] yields -0.24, 18.2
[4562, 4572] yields -0.47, 19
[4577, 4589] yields 0.15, 18.2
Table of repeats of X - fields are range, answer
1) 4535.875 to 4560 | 18.1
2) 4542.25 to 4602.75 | 18.6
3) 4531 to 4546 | 17.5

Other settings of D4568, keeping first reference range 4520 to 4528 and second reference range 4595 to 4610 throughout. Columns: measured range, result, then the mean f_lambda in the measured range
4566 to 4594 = -0.6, 18.8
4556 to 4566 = -0.2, 18.7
